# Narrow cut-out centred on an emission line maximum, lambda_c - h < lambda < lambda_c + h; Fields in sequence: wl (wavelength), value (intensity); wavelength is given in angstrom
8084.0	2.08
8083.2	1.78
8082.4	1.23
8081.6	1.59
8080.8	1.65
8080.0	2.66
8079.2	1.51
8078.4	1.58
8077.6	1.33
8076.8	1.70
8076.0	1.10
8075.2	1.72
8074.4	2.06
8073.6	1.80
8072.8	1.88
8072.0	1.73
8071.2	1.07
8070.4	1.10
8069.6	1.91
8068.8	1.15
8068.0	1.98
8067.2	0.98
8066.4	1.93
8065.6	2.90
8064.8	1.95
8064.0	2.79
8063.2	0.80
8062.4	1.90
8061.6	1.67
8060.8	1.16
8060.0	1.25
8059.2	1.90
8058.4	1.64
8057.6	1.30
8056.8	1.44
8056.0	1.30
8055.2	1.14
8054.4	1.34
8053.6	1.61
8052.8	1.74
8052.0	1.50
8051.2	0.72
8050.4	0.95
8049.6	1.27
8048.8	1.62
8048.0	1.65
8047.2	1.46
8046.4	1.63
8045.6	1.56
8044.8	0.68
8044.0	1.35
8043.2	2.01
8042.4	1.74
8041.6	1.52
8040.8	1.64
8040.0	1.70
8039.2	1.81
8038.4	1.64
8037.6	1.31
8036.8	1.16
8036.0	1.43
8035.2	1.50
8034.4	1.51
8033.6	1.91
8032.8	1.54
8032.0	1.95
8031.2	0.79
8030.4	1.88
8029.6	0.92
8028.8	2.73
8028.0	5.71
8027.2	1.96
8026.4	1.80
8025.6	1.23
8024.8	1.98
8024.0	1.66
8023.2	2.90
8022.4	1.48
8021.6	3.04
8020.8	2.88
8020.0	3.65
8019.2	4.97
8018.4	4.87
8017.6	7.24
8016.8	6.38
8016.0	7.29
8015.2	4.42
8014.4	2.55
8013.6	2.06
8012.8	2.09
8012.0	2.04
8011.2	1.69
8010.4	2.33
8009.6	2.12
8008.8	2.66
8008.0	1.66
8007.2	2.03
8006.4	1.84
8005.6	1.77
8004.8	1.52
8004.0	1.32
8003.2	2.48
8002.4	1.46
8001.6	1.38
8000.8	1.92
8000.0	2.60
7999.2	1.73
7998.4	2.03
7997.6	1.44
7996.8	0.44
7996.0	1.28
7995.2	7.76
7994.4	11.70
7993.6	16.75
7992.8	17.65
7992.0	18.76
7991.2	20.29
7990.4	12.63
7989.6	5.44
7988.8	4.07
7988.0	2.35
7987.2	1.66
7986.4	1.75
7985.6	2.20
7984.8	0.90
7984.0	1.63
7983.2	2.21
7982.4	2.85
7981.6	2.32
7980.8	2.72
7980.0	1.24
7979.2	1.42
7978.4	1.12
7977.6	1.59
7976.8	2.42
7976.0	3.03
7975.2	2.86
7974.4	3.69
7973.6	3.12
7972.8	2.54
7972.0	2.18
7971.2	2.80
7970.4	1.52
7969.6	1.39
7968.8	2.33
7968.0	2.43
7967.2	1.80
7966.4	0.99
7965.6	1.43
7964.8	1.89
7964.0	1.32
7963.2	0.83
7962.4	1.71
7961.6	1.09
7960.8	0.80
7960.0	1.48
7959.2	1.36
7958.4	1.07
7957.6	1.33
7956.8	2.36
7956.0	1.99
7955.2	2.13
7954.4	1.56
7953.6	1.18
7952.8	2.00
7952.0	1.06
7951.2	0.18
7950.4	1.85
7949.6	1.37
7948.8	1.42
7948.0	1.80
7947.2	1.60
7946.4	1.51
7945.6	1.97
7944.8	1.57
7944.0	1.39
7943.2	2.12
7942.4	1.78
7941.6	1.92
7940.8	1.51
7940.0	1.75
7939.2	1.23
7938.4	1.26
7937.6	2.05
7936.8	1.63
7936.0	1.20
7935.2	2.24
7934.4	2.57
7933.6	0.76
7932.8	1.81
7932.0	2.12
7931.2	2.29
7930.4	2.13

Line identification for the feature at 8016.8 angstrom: [N II]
